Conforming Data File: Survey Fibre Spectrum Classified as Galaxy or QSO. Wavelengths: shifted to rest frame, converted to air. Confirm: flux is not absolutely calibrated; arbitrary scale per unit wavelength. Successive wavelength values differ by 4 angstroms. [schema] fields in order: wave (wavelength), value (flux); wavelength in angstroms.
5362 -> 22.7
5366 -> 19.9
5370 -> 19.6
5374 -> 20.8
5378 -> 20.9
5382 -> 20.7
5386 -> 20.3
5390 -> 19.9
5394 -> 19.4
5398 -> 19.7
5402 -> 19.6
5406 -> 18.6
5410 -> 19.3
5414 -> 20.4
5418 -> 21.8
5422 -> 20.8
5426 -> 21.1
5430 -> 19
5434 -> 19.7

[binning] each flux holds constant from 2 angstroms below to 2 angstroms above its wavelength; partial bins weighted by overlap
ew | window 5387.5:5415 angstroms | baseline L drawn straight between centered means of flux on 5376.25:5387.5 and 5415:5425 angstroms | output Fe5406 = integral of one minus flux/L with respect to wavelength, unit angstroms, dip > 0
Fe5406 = 1.81 angstroms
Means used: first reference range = 20.6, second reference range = 21.2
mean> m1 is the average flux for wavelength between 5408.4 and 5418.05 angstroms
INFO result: 20.3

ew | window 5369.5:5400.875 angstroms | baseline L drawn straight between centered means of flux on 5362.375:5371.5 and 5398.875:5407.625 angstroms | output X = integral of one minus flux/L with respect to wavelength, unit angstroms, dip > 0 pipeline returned -0.7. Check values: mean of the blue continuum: 20.3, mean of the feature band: 20.2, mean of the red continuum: 19.2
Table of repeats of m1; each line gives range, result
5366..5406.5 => 20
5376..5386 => 20.7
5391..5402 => 19.6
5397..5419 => 19.8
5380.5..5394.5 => 20.1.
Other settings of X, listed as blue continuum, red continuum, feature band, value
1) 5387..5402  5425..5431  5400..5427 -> -0.4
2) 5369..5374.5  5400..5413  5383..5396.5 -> -0.2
